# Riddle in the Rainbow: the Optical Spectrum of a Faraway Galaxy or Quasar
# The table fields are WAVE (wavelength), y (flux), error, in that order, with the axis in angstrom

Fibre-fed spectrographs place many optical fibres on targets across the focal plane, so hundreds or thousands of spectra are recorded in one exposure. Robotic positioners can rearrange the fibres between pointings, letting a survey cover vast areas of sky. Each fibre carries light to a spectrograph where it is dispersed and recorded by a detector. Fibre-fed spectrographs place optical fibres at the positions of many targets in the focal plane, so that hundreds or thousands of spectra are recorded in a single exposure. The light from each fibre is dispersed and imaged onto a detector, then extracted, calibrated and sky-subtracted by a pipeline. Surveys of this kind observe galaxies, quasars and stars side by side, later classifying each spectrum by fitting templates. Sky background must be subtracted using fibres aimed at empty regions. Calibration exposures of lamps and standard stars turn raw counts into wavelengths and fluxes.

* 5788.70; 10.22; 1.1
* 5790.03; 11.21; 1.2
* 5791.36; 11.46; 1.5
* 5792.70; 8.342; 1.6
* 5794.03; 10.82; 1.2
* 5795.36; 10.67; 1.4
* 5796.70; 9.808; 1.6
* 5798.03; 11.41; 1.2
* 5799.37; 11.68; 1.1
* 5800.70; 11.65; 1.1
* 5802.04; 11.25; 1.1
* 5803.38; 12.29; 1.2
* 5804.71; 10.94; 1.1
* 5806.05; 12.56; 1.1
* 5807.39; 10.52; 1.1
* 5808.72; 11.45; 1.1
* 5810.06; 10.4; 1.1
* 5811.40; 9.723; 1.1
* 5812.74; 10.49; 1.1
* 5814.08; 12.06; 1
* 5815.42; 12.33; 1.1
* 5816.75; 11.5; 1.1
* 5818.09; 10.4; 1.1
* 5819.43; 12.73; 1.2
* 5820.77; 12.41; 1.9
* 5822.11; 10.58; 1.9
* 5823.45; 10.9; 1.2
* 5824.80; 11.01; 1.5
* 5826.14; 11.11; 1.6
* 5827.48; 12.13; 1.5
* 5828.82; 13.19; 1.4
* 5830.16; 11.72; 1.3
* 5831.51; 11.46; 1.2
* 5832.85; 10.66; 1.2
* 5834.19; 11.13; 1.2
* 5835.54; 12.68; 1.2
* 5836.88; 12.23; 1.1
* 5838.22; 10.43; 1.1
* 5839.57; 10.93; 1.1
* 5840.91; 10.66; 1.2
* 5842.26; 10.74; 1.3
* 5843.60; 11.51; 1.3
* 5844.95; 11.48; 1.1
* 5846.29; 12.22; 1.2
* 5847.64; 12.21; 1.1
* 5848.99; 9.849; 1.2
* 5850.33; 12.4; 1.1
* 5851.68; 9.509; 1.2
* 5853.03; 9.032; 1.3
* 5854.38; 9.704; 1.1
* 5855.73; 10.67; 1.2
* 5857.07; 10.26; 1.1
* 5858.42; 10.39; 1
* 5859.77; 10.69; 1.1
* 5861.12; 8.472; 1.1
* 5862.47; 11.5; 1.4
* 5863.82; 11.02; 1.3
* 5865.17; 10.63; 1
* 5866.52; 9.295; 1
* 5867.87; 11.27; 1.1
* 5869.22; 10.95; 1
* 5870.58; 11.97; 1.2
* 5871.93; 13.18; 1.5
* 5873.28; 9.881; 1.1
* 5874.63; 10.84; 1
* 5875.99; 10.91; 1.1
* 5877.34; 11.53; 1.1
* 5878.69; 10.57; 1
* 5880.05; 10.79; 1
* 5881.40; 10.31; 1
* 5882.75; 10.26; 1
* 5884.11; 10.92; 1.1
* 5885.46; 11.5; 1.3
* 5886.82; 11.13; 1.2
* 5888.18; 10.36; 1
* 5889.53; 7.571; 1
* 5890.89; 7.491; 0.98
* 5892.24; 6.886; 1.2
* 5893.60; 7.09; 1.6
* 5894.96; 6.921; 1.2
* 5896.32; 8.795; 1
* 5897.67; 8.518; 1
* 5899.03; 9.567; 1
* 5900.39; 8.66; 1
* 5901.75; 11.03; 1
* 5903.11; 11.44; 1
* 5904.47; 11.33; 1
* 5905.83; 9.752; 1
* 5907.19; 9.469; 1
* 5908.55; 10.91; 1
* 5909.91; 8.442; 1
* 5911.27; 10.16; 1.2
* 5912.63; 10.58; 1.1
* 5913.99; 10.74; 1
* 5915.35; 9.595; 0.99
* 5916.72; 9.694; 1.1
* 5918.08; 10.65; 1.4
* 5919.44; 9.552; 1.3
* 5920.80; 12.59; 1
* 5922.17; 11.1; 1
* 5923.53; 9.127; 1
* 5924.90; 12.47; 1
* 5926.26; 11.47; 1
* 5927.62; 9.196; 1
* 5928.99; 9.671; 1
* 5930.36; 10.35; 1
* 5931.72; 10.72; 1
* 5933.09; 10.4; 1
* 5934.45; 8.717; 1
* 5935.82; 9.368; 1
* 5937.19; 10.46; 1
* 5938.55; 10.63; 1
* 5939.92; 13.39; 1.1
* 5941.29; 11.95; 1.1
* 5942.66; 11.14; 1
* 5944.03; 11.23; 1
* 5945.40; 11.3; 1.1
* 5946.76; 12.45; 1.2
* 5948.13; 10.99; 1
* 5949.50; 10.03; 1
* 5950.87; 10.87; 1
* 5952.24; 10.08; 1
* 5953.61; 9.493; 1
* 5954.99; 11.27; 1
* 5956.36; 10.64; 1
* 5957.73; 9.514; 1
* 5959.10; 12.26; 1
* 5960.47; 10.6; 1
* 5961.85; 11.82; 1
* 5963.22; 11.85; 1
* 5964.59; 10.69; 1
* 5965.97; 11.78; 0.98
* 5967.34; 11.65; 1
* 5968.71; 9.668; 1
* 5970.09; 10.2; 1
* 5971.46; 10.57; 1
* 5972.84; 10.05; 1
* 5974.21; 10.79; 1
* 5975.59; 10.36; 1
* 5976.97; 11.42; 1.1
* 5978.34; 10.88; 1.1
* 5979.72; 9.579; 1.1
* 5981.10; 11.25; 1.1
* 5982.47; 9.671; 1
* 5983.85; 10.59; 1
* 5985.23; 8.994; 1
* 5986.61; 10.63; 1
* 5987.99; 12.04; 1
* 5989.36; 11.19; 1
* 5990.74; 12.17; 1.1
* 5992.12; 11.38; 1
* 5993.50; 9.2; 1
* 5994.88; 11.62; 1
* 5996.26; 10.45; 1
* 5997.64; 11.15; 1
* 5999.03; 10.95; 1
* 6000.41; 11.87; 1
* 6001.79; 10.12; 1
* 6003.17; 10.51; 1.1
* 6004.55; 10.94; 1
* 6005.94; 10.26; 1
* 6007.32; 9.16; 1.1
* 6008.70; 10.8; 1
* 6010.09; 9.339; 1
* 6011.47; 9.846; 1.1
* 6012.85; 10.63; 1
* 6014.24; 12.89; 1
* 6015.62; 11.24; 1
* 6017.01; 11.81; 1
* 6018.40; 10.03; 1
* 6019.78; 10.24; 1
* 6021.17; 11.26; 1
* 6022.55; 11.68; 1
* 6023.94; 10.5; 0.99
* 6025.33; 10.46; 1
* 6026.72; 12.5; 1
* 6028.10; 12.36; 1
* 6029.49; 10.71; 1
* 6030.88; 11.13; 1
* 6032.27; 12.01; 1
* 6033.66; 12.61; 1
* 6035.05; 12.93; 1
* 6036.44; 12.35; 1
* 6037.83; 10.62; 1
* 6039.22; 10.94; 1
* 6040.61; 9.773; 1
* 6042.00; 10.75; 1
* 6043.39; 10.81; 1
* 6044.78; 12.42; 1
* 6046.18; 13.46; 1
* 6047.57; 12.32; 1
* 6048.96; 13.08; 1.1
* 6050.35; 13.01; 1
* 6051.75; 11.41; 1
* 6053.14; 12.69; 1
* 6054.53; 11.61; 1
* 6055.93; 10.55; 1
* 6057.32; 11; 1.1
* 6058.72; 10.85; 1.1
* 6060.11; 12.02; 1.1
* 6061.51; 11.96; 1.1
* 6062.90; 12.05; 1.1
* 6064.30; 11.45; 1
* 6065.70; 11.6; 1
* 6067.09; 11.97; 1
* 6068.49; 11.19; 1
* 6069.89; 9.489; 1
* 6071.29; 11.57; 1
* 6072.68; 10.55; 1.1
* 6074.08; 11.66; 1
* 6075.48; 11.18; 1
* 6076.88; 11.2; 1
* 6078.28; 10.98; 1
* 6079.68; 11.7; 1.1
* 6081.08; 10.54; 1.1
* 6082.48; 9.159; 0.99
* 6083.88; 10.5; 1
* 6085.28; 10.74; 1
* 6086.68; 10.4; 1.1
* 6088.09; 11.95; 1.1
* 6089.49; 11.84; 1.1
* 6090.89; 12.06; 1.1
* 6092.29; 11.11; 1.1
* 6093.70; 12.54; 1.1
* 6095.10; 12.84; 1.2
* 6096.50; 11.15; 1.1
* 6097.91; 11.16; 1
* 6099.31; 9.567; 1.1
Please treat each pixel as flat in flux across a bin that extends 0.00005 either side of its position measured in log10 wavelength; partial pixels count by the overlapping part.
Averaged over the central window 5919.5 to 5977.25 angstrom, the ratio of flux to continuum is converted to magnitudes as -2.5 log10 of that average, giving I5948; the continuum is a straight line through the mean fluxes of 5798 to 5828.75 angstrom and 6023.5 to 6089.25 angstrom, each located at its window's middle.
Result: 0.06 mag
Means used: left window 11.4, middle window 10.8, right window 11.4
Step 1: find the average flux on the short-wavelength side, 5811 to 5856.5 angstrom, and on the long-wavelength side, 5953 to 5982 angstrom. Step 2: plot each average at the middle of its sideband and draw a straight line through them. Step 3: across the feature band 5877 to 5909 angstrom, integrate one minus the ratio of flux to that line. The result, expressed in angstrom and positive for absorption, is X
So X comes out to 3.9 angstrom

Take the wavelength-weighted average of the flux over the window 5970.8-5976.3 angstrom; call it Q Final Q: 10.4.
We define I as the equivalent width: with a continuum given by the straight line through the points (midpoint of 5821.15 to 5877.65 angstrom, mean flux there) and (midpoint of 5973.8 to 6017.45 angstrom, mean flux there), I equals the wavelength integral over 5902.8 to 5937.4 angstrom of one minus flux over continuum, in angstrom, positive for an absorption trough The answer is 1.9 angstrom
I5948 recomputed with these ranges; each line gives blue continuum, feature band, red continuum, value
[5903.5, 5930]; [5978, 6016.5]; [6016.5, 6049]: 0.05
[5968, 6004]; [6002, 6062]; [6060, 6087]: -0.04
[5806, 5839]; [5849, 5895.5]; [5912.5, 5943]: 0.09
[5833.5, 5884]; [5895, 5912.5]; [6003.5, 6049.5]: 0.13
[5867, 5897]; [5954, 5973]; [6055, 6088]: -0.04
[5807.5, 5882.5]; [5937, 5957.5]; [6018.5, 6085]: 0.02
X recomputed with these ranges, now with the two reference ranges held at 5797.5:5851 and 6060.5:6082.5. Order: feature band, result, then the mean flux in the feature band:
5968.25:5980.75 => 1.0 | 10.4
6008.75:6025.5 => 0.6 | 10.8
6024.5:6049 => -1.0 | 11.7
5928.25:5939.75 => 1.2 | 10.2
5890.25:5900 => 3.0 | 7.92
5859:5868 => 0.8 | 10.4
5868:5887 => 0.5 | 11.1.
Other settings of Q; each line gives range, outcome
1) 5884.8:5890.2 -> 10.1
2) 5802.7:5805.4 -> 11.6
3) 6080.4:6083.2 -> 9.85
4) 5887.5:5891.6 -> 8.47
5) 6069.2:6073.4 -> 10.6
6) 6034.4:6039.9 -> 11.7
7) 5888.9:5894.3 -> 7.25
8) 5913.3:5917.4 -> 10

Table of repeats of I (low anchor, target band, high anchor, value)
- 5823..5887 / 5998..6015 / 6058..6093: 0.8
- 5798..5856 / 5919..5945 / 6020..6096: 1.5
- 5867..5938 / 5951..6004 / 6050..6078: -0.2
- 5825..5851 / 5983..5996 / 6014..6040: 0.7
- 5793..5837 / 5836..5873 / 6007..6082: 1.6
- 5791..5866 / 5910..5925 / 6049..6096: 1.0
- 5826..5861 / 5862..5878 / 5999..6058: 0.0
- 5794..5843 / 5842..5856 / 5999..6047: 0.5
